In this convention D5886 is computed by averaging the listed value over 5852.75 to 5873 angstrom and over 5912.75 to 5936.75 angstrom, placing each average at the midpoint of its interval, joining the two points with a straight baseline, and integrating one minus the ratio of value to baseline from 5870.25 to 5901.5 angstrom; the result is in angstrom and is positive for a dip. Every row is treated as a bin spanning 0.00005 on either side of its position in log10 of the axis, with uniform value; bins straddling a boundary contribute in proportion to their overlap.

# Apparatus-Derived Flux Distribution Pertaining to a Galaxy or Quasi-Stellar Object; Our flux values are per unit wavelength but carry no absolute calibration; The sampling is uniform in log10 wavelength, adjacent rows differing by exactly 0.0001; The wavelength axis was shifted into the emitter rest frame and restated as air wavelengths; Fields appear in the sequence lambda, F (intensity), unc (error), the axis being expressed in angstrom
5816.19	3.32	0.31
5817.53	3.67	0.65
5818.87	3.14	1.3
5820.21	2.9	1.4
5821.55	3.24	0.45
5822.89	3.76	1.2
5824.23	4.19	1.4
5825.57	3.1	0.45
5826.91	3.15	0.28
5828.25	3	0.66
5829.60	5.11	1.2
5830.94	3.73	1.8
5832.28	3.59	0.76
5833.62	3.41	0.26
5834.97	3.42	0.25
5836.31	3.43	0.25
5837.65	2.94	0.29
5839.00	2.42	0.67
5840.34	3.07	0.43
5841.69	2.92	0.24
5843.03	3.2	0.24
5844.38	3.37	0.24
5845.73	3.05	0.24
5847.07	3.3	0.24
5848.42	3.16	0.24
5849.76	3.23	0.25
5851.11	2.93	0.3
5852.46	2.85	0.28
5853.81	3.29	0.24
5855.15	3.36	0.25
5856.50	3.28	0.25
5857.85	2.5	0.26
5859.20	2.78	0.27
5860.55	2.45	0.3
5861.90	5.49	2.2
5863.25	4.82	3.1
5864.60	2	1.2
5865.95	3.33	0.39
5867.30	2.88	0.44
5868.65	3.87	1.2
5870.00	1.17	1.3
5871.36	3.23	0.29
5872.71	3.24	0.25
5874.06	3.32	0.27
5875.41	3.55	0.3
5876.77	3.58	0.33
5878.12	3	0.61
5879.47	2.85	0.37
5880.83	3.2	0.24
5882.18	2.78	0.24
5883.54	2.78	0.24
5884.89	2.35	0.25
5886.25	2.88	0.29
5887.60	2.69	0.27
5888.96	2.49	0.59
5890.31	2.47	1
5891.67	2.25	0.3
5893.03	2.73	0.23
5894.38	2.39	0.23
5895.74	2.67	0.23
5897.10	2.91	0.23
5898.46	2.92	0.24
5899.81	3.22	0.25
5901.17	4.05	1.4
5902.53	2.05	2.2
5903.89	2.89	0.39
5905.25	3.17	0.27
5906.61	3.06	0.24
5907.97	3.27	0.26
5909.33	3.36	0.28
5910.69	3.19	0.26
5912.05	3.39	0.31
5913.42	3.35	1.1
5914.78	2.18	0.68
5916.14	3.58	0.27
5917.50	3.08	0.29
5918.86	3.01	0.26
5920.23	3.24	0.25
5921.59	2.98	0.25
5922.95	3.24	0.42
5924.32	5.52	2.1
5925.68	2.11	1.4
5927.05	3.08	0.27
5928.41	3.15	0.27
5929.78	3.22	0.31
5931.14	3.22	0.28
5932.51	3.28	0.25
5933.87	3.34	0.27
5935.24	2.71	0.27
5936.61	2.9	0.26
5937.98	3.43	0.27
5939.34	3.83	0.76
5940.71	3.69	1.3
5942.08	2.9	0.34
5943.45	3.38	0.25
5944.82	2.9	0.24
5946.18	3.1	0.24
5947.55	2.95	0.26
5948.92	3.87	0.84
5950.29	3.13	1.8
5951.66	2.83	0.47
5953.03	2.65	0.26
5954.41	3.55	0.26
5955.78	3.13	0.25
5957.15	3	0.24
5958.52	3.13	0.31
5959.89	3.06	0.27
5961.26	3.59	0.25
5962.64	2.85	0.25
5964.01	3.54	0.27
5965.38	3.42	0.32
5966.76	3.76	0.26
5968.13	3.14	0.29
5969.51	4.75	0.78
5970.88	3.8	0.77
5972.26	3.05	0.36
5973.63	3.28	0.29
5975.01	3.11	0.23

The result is 2.71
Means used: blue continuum 3.17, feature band 2.9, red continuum 3.18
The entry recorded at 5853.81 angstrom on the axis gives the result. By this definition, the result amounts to 3.29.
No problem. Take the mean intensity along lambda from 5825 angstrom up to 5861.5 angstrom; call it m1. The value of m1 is 3.2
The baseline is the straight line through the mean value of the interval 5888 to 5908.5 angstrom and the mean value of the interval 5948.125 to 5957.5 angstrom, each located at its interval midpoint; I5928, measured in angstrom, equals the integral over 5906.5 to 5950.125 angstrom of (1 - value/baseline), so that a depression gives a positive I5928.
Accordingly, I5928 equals -3.2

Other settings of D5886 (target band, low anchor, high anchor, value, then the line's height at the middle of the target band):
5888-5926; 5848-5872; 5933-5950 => 2.03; 3.2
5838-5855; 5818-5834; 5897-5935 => 1.86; 3.45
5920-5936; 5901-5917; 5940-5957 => -0.64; 3.13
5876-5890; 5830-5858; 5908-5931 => 1.57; 3.21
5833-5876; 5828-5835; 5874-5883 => 3.79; 3.48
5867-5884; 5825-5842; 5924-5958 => 1.28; 3.29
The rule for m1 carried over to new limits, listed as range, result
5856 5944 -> 3.09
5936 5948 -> 3.24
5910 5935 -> 3.22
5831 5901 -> 3.05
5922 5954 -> 3.24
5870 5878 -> 3.17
